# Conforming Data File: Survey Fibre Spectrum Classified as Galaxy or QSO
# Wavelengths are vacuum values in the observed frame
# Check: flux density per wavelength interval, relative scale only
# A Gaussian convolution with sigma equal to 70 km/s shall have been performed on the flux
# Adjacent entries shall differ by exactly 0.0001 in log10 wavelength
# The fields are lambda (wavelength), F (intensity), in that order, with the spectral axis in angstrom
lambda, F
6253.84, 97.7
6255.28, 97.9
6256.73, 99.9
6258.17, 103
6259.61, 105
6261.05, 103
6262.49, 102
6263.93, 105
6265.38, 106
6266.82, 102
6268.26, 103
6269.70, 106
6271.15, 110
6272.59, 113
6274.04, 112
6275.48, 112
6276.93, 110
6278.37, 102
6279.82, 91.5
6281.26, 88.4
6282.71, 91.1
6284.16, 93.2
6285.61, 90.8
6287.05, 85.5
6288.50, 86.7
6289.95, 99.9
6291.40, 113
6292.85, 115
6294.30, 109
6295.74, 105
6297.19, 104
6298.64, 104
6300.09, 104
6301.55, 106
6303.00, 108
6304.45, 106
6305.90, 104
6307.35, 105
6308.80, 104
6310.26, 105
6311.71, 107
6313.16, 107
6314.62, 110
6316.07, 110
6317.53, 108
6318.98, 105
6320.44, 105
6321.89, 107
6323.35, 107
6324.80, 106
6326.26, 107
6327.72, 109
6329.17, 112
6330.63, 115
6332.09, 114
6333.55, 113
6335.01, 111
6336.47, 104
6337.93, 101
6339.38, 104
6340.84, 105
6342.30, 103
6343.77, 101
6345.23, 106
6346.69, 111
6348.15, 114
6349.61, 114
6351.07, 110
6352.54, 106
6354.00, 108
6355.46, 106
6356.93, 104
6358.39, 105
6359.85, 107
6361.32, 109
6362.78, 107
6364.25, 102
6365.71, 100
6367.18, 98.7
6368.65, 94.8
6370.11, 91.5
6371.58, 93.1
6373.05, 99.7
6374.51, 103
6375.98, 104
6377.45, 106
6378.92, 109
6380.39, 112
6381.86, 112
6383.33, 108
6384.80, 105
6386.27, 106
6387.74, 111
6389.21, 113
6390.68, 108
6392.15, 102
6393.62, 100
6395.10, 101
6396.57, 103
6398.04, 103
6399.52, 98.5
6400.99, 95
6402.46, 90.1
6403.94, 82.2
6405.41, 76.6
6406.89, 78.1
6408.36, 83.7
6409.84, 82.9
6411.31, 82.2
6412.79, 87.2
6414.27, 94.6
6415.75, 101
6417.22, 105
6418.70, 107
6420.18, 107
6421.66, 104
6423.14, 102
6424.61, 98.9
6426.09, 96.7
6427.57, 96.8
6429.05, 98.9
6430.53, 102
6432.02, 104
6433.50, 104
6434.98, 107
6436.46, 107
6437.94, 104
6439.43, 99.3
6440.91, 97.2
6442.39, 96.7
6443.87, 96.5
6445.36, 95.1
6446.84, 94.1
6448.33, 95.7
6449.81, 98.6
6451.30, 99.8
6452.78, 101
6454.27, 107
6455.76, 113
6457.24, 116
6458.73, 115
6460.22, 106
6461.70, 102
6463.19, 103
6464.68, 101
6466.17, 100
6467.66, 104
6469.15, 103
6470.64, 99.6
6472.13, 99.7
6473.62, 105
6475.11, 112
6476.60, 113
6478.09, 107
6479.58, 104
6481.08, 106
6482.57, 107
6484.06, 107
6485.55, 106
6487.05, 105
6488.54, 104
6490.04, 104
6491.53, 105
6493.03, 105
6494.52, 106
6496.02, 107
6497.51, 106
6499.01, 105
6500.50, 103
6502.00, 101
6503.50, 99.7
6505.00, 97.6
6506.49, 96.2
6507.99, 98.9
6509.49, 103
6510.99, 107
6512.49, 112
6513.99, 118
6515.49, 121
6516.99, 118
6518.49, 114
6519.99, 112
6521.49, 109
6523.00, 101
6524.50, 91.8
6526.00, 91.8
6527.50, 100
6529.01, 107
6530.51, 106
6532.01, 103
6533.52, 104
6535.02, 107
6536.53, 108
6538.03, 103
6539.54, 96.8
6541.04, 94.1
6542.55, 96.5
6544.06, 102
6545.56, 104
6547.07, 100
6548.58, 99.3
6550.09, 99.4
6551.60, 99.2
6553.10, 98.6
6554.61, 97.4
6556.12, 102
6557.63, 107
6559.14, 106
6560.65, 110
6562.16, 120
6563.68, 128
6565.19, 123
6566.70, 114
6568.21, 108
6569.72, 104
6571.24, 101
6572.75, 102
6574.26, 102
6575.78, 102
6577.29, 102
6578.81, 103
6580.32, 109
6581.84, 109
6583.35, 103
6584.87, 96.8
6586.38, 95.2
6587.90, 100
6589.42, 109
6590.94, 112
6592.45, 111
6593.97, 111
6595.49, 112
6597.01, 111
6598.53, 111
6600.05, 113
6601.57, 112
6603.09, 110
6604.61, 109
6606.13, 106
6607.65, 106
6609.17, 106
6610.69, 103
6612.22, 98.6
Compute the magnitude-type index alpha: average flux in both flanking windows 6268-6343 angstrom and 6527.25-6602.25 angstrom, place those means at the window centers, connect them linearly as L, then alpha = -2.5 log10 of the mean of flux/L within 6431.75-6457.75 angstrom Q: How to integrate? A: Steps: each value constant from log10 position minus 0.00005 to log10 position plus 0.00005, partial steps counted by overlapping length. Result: 0.04 mag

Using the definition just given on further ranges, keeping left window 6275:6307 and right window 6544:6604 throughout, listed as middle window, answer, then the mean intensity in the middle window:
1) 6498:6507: 0.05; 101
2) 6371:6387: -0.03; 105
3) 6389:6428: 0.08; 96.1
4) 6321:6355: -0.06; 108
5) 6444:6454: 0.07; 97.7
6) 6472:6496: -0.01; 106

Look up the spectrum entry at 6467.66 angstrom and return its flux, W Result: 104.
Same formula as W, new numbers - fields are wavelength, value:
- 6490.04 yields 104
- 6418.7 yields 107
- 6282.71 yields 91.1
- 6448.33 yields 95.7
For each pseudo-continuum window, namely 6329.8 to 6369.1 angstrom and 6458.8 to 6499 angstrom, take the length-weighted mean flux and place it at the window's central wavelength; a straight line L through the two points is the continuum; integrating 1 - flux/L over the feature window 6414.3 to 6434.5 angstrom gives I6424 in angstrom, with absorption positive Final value 0.7 angstrom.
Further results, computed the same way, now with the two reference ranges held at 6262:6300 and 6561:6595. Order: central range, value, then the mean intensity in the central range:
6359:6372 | 0.4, 101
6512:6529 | -0.2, 108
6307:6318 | -0.4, 107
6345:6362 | -0.8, 108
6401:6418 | 2.7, 88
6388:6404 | 0.6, 101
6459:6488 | 0.2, 105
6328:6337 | -0.7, 112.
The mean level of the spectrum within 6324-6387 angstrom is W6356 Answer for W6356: 106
